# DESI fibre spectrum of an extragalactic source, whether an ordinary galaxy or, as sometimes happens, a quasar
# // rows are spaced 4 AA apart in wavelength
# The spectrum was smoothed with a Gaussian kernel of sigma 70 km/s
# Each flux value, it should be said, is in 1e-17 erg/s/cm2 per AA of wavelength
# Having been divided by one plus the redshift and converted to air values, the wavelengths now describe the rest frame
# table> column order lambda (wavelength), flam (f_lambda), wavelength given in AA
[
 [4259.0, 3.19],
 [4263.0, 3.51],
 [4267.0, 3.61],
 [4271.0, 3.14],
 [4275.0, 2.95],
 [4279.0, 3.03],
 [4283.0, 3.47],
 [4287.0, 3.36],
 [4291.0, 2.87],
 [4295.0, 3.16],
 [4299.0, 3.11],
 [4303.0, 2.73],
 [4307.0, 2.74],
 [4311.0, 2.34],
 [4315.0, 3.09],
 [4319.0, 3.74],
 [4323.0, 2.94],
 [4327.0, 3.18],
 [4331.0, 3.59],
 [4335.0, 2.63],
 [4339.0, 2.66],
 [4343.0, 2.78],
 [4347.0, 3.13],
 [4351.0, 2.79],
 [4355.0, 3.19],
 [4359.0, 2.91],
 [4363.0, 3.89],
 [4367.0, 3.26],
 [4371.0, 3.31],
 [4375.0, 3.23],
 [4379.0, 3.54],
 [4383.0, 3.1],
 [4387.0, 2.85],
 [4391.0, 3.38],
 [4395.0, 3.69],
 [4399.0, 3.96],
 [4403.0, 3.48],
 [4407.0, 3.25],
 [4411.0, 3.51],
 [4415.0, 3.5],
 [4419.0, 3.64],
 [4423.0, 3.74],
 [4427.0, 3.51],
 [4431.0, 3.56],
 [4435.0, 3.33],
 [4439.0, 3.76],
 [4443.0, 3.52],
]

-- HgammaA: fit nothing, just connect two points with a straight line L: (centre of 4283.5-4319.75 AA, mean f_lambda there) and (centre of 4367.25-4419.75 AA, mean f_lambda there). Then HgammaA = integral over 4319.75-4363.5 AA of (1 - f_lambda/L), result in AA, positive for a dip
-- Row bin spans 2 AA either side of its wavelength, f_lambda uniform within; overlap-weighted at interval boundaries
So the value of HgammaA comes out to 1.77 AA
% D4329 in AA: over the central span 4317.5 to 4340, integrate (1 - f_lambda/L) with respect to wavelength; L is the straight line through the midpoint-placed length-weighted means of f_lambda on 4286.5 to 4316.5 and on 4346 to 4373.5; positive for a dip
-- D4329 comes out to -0.6 AA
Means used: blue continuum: 2.9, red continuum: 3.21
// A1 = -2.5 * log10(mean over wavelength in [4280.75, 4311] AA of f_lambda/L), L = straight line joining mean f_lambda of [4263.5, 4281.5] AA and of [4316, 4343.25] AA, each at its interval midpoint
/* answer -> 0.05 mag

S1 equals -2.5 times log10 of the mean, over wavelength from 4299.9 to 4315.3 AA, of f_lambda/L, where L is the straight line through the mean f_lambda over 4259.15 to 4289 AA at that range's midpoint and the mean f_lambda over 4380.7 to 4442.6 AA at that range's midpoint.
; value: 0.23 mag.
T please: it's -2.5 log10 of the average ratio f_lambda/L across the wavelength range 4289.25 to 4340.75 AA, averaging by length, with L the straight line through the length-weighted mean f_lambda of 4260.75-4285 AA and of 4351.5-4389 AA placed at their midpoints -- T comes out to 0.10 mag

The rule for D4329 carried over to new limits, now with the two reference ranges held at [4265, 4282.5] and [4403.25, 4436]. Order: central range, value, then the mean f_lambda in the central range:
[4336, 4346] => 1.8 AA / 2.75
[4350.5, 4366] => 0.7 AA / 3.24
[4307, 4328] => 1.8 AA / 3.02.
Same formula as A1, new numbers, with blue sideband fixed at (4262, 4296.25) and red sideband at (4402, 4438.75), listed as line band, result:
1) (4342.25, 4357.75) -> 0.13 mag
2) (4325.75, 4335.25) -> 0.04 mag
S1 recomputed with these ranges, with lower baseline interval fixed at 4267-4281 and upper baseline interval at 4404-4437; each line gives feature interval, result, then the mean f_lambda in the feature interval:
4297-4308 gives 0.12 mag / 2.87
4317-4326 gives -0.03 mag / 3.32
